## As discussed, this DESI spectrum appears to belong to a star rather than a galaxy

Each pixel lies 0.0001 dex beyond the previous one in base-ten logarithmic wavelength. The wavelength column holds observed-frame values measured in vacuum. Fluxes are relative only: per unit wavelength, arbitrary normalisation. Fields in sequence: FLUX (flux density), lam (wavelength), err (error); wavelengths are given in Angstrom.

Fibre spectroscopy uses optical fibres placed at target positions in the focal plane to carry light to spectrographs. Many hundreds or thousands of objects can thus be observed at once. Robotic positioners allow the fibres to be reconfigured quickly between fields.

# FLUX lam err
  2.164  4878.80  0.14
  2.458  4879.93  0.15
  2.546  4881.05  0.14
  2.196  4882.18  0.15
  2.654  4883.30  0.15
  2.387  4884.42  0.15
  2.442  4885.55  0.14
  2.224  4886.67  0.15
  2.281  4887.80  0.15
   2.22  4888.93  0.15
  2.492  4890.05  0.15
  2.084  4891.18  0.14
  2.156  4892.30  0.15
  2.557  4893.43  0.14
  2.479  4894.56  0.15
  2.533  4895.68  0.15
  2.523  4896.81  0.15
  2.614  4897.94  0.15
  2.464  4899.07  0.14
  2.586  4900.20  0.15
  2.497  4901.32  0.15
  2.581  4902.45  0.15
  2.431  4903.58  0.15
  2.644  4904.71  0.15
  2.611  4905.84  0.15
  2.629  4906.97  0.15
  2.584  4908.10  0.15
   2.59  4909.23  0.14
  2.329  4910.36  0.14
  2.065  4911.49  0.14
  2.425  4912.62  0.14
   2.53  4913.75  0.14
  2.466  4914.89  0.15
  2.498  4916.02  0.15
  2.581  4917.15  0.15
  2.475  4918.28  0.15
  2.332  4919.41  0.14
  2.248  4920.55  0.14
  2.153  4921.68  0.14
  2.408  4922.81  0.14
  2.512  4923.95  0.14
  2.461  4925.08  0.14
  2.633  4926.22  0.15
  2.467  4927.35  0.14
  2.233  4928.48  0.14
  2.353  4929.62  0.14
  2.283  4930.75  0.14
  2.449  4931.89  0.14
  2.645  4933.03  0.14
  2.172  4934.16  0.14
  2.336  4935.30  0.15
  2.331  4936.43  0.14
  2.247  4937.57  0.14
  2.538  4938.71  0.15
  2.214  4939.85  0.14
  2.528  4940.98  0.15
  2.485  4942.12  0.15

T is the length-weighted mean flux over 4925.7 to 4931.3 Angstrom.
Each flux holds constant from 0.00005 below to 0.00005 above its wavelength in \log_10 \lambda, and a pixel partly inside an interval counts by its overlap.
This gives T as 2.4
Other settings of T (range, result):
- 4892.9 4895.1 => 2.51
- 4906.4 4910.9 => 2.53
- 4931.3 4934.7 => 2.42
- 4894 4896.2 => 2.51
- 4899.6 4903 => 2.56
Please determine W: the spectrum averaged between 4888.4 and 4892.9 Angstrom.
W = 2.24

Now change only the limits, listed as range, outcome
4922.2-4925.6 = 2.46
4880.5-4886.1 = 2.44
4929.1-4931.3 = 2.32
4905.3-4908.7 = 2.61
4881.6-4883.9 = 2.43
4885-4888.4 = 2.31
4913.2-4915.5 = 2.49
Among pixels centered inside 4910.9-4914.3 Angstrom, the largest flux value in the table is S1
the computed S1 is 2.53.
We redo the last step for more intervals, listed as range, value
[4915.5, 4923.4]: 2.581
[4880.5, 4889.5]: 2.654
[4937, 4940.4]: 2.538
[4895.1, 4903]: 2.614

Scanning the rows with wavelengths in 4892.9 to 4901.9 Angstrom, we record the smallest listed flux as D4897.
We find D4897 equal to 2.464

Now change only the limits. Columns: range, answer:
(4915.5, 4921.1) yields 2.248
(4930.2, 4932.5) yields 2.283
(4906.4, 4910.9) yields 2.329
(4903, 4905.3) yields 2.431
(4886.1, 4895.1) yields 2.084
